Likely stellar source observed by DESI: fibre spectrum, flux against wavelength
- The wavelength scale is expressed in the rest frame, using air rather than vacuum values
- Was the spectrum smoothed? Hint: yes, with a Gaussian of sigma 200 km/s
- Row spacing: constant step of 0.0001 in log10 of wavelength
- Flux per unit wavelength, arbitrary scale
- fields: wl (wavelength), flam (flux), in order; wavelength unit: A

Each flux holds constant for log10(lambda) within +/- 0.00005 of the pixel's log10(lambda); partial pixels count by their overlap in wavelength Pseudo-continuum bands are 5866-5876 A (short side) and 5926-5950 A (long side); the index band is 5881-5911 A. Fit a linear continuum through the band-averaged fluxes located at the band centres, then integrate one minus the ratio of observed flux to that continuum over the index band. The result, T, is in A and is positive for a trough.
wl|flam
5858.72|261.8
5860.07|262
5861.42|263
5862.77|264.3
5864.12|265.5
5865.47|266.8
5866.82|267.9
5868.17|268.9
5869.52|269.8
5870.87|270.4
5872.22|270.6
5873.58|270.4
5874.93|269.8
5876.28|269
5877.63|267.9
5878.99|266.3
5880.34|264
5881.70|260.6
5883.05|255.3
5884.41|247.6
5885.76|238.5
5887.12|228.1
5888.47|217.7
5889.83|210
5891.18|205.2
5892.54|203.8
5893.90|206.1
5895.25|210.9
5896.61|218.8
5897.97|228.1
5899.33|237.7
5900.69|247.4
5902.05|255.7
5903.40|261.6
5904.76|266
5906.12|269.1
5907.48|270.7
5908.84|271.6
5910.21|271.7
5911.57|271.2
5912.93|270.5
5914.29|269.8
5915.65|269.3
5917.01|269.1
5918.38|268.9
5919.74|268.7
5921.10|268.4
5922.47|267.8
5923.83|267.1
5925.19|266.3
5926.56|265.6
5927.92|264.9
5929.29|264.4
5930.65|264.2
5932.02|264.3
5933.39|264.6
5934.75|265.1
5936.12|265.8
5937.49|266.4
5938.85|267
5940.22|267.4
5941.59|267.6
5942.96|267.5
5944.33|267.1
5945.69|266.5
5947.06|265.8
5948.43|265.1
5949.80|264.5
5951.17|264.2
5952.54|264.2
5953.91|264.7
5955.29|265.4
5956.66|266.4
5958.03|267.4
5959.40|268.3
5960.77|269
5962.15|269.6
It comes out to 3.13 A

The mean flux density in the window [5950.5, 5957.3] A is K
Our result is 265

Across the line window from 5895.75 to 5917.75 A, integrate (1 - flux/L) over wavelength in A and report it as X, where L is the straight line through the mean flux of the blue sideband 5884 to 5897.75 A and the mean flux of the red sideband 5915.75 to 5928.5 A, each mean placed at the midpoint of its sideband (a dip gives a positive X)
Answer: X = -1.4 A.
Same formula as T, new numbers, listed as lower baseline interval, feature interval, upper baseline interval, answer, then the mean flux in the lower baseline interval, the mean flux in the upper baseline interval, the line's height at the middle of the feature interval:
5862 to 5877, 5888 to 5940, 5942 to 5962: 2.5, 269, 266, 267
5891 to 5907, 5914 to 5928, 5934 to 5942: -0.8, 236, 267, 253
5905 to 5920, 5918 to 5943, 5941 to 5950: 0.2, 270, 267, 268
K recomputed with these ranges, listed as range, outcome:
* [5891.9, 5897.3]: 210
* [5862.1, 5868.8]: 267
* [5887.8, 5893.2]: 209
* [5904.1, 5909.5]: 269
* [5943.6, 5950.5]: 266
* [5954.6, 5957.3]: 266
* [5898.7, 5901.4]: 243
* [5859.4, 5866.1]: 264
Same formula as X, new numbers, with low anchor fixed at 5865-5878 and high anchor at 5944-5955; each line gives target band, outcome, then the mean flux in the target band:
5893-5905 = 1.5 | 235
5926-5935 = 0.1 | 265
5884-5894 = 1.8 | 220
